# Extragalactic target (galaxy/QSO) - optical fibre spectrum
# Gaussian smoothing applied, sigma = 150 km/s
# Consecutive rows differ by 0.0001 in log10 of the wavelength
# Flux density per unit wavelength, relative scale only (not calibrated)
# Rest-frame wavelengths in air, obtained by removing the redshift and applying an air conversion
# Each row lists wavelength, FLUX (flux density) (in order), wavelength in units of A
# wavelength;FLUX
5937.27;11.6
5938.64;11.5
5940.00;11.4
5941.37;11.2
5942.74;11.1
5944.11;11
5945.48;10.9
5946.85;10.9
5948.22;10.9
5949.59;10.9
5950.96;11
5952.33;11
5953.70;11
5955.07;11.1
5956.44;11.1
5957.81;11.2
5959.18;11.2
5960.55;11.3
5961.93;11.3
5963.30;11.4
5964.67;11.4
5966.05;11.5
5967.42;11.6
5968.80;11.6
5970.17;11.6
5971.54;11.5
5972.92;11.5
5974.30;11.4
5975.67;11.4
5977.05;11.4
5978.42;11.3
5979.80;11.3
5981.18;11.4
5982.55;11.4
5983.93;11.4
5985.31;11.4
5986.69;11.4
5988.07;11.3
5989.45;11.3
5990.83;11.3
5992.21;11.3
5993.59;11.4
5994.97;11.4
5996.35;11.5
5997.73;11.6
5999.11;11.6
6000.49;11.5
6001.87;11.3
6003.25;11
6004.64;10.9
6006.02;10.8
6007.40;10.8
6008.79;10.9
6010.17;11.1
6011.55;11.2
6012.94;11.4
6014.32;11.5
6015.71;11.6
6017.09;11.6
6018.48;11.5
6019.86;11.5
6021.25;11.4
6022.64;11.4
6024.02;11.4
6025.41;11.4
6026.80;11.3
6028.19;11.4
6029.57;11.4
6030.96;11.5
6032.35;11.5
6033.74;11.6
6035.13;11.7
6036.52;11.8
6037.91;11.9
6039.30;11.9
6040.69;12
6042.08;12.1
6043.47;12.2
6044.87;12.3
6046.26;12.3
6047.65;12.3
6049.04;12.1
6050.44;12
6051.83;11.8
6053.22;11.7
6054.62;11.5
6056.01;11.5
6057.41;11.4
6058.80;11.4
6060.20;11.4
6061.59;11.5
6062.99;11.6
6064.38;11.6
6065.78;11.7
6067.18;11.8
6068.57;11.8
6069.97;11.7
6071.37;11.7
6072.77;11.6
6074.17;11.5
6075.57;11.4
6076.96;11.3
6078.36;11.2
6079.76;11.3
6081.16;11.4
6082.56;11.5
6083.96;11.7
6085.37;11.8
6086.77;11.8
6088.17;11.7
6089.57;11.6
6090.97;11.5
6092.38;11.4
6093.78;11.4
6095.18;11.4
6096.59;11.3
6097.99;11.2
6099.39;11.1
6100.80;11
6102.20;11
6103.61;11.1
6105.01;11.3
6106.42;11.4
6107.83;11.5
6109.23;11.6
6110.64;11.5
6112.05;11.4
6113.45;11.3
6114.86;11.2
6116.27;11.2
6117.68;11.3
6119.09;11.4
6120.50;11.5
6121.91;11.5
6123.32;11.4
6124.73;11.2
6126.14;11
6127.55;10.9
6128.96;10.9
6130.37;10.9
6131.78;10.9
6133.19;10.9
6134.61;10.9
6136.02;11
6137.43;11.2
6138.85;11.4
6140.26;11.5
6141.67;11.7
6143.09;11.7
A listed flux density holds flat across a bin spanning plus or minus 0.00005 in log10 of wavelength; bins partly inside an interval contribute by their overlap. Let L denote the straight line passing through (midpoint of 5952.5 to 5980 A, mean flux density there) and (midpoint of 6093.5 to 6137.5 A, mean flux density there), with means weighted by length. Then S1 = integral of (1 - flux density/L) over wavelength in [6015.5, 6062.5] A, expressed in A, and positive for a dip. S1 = -1.7 A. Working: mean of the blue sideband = 11.4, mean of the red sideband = 11.2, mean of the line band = 11.7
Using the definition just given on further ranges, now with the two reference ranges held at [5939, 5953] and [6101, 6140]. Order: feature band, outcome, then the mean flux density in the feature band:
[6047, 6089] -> -1.7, 11.6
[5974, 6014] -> -0.7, 11.3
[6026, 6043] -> -0.8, 11.7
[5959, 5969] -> -0.3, 11.4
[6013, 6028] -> -0.5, 11.5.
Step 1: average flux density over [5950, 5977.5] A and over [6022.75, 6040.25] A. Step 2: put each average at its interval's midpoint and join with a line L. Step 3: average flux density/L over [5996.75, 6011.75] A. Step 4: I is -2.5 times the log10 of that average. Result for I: 0.03 mag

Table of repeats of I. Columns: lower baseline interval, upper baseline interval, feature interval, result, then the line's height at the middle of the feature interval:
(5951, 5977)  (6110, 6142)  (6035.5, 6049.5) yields -0.07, 11.3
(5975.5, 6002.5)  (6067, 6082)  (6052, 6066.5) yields 0.00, 11.5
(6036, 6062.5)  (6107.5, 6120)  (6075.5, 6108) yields 0.01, 11.5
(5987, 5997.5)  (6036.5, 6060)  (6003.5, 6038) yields 0.03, 11.6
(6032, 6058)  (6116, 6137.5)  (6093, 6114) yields 0.00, 11.3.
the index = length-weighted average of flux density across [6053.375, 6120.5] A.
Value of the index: 11.4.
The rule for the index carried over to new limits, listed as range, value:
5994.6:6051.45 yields 11.6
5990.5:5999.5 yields 11.4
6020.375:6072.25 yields 11.7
